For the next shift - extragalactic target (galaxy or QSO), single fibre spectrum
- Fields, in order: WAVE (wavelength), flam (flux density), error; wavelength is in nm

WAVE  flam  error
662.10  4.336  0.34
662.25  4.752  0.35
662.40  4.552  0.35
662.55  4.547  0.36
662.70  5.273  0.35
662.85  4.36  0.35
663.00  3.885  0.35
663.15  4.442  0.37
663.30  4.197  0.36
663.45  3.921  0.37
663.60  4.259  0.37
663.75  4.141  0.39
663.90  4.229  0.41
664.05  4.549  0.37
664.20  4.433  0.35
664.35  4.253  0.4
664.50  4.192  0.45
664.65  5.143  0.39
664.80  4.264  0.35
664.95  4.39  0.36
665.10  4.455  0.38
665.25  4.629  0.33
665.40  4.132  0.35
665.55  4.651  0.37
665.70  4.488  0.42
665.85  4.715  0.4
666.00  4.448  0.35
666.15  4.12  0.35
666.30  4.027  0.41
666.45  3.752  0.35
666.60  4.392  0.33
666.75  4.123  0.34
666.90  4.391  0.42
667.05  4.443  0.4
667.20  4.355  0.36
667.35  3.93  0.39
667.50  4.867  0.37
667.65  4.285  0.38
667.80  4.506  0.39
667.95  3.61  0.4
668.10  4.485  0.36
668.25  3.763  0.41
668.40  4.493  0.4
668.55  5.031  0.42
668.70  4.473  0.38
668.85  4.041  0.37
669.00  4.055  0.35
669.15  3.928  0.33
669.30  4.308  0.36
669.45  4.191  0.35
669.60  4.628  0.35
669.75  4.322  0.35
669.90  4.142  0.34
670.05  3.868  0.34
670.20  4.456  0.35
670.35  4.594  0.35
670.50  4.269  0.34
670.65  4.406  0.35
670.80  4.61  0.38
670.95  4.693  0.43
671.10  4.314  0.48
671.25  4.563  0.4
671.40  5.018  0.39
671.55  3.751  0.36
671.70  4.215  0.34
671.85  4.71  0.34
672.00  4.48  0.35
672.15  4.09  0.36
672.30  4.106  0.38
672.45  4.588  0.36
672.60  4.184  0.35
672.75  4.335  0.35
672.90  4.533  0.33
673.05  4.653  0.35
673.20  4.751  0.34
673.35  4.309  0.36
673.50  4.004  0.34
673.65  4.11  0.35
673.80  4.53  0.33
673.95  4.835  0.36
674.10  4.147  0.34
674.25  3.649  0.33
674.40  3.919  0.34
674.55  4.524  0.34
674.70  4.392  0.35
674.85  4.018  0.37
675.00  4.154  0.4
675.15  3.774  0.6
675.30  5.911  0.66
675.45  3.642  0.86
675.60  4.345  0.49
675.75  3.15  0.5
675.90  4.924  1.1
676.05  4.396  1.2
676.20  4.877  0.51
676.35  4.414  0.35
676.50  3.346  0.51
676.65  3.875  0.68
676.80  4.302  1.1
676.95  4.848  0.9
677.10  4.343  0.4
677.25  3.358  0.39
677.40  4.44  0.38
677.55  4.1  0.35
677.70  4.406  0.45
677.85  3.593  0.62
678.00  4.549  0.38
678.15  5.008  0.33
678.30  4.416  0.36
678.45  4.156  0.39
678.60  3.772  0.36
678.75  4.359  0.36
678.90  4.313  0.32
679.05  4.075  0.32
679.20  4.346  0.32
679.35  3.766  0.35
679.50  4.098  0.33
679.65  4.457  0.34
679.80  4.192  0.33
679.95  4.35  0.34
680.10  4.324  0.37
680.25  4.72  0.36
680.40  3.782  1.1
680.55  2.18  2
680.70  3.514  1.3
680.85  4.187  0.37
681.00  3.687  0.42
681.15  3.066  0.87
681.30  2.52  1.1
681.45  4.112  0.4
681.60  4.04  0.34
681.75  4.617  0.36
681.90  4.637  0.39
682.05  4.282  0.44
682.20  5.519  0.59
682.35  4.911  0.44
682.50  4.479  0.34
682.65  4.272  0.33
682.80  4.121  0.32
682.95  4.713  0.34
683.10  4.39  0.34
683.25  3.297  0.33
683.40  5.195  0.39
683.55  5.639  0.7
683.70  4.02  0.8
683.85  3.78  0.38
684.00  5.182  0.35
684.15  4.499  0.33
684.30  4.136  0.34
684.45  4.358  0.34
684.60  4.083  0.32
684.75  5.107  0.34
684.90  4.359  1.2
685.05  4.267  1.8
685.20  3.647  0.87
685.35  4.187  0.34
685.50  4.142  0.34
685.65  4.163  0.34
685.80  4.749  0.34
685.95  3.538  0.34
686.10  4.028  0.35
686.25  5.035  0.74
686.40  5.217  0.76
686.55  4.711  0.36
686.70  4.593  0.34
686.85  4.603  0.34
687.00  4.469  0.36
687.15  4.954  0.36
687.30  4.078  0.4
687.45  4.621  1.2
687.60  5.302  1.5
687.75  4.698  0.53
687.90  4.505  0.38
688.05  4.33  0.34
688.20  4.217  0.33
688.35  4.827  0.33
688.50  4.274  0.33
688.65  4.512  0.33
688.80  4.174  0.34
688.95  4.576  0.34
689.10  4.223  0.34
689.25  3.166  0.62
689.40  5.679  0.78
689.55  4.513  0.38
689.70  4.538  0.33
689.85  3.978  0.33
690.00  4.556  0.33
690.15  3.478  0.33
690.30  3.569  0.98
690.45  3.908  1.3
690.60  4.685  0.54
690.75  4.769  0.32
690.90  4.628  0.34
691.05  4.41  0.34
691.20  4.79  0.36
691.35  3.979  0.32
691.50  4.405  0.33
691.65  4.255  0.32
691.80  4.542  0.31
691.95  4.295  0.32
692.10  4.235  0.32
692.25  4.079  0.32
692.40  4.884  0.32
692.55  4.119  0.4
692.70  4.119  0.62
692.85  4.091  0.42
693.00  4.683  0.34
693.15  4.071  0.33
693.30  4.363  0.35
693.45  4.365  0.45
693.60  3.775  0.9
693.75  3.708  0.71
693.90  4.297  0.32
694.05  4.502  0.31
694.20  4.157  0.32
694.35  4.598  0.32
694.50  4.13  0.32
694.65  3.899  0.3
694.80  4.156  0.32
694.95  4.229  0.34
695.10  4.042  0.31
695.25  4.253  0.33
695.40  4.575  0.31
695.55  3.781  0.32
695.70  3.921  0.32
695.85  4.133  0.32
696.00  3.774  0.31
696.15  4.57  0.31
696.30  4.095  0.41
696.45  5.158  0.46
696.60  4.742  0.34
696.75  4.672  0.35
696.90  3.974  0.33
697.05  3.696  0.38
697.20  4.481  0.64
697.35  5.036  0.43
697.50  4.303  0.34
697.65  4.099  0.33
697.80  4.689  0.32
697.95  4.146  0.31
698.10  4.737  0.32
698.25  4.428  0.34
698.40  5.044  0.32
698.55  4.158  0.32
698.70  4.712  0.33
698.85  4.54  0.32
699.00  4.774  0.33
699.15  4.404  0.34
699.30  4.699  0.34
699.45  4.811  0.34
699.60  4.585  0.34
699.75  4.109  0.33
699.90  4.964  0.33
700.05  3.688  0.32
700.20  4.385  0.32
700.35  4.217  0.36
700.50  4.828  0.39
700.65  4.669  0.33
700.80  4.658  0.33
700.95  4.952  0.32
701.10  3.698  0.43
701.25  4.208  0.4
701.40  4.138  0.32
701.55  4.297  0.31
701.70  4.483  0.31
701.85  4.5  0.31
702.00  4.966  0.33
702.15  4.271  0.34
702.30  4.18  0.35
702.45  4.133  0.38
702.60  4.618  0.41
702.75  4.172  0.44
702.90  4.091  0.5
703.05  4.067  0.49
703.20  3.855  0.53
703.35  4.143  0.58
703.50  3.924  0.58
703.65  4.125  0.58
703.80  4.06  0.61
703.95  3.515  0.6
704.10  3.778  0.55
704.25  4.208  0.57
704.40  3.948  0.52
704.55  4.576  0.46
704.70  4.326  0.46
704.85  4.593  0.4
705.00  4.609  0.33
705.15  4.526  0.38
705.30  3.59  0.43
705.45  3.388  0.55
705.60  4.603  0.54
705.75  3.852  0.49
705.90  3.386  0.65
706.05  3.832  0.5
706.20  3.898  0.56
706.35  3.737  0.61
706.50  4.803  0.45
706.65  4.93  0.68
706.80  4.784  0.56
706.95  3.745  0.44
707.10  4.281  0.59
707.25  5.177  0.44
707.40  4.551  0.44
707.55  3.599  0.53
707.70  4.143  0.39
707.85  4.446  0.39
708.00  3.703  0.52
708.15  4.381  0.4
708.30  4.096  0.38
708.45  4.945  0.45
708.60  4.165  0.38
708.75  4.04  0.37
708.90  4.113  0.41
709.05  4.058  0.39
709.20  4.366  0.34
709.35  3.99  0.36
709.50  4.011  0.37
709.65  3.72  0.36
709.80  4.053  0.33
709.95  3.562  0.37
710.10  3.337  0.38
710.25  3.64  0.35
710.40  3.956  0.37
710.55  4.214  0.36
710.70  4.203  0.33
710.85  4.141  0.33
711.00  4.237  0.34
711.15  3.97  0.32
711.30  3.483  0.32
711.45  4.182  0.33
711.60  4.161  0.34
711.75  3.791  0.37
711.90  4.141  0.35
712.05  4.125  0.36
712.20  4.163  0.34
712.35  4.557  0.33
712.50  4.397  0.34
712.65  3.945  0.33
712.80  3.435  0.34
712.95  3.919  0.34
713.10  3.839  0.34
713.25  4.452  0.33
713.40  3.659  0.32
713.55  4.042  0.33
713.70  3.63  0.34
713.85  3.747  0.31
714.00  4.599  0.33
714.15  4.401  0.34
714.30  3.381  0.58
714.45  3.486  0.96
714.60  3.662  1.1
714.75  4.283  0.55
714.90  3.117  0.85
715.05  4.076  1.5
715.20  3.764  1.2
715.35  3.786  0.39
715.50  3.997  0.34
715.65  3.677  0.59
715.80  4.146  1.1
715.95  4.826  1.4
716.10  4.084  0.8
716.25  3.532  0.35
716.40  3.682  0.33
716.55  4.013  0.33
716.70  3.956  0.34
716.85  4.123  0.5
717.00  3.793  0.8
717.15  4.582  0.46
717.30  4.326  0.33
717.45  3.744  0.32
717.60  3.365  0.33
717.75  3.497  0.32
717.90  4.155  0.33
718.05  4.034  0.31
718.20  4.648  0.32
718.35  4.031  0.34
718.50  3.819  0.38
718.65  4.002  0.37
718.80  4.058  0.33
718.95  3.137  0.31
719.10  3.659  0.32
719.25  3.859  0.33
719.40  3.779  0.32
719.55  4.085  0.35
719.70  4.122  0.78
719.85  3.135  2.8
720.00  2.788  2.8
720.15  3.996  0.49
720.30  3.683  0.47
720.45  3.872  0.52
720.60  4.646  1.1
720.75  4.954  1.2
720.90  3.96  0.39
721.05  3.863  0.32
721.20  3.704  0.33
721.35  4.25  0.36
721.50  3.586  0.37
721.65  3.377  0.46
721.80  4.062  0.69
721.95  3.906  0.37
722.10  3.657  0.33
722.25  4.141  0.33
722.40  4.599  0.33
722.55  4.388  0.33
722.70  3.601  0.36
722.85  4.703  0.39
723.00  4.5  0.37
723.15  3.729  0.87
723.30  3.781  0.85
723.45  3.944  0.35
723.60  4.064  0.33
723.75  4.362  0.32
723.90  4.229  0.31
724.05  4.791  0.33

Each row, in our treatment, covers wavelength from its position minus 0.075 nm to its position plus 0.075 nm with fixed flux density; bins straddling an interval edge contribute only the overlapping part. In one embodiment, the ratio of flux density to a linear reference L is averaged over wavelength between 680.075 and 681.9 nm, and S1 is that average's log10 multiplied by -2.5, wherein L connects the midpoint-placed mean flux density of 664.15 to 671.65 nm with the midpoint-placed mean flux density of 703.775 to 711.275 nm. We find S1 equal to 0.14 mag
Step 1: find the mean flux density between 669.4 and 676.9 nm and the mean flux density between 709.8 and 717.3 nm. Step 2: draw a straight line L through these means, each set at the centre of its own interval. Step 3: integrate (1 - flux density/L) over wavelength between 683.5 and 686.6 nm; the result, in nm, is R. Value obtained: -0.14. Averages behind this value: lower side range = 4.32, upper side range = 3.96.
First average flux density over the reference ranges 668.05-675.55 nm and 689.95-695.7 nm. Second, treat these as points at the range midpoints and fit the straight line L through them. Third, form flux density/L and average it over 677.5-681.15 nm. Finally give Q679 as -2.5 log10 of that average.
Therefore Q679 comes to 0.06 mag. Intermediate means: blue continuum 4.34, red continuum 4.24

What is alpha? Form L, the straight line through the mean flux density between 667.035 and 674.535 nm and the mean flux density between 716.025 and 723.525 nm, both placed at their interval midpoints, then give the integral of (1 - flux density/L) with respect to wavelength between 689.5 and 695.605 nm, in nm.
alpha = -0.14 nm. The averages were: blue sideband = 4.33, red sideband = 3.94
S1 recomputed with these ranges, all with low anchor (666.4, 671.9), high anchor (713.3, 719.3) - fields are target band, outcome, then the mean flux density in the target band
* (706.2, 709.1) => -0.080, 4.29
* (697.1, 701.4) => -0.109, 4.49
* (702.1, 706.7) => -0.027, 4.12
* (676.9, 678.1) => 0.011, 4.21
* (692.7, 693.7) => -0.023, 4.2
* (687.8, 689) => -0.069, 4.43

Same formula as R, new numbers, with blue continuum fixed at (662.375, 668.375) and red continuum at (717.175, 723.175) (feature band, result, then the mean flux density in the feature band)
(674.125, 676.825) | 0.043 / 4.2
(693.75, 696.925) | -0.107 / 4.26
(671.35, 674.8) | -0.040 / 4.33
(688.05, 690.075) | -0.113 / 4.4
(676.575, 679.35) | 0.016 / 4.22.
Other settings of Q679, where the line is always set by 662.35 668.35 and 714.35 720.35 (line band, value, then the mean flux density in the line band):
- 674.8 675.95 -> 0.005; 4.23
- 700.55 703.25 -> -0.088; 4.34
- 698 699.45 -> -0.146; 4.61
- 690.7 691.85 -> -0.092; 4.46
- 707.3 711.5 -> -0.032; 4.05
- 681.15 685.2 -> -0.049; 4.37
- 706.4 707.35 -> -0.162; 4.59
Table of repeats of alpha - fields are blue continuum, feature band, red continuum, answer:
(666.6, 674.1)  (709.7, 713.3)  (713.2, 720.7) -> -0.034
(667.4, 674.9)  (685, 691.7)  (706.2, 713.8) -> -0.270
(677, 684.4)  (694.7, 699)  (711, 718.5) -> -0.288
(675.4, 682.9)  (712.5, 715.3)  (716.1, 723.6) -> 0.069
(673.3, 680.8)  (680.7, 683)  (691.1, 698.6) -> 0.017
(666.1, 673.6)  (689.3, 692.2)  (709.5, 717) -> -0.158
